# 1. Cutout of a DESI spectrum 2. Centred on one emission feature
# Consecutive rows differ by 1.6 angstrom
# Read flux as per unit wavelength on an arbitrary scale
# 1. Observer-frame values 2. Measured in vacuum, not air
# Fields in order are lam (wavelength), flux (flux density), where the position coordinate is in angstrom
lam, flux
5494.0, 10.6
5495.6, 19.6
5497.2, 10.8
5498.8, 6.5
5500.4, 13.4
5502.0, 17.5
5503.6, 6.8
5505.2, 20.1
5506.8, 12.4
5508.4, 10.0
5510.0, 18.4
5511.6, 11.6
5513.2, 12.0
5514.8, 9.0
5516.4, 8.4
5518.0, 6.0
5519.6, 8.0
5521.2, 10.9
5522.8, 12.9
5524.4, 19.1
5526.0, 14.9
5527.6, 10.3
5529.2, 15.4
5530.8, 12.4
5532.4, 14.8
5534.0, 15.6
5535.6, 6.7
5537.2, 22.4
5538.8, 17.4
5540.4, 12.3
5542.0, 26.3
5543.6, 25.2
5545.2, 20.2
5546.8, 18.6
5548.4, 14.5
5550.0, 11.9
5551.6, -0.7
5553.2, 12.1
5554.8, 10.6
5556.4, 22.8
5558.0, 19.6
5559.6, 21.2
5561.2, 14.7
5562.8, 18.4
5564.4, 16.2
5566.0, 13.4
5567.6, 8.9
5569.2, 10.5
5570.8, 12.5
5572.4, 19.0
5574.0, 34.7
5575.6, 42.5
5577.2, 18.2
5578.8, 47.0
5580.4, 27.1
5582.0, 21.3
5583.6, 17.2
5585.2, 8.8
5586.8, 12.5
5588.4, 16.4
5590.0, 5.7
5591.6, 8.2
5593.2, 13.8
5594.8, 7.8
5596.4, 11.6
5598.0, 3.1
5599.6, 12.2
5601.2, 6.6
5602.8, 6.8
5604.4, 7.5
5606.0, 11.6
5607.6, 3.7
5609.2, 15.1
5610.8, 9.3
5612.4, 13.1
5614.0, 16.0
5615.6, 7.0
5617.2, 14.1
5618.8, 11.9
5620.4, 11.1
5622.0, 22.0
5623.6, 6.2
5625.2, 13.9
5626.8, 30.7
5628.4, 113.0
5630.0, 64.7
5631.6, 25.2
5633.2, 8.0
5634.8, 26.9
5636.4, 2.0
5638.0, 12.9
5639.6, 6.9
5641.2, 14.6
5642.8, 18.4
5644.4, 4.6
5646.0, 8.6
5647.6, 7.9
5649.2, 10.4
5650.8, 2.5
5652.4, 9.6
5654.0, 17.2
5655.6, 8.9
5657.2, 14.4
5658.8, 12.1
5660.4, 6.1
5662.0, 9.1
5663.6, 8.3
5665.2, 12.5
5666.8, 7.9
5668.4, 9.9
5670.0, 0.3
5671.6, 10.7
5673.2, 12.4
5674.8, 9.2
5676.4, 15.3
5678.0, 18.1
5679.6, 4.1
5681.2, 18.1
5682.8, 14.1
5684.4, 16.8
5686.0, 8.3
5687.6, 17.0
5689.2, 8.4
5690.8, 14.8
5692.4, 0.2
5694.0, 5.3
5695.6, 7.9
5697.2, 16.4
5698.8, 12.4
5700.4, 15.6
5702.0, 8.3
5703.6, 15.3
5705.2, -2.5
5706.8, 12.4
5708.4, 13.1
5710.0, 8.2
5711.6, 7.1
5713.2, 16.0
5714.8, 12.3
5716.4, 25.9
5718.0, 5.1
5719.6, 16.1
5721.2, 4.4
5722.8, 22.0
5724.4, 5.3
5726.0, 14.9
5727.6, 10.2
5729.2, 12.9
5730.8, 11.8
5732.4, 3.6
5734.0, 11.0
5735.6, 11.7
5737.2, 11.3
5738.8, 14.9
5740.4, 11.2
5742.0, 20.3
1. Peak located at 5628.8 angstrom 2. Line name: [O III]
